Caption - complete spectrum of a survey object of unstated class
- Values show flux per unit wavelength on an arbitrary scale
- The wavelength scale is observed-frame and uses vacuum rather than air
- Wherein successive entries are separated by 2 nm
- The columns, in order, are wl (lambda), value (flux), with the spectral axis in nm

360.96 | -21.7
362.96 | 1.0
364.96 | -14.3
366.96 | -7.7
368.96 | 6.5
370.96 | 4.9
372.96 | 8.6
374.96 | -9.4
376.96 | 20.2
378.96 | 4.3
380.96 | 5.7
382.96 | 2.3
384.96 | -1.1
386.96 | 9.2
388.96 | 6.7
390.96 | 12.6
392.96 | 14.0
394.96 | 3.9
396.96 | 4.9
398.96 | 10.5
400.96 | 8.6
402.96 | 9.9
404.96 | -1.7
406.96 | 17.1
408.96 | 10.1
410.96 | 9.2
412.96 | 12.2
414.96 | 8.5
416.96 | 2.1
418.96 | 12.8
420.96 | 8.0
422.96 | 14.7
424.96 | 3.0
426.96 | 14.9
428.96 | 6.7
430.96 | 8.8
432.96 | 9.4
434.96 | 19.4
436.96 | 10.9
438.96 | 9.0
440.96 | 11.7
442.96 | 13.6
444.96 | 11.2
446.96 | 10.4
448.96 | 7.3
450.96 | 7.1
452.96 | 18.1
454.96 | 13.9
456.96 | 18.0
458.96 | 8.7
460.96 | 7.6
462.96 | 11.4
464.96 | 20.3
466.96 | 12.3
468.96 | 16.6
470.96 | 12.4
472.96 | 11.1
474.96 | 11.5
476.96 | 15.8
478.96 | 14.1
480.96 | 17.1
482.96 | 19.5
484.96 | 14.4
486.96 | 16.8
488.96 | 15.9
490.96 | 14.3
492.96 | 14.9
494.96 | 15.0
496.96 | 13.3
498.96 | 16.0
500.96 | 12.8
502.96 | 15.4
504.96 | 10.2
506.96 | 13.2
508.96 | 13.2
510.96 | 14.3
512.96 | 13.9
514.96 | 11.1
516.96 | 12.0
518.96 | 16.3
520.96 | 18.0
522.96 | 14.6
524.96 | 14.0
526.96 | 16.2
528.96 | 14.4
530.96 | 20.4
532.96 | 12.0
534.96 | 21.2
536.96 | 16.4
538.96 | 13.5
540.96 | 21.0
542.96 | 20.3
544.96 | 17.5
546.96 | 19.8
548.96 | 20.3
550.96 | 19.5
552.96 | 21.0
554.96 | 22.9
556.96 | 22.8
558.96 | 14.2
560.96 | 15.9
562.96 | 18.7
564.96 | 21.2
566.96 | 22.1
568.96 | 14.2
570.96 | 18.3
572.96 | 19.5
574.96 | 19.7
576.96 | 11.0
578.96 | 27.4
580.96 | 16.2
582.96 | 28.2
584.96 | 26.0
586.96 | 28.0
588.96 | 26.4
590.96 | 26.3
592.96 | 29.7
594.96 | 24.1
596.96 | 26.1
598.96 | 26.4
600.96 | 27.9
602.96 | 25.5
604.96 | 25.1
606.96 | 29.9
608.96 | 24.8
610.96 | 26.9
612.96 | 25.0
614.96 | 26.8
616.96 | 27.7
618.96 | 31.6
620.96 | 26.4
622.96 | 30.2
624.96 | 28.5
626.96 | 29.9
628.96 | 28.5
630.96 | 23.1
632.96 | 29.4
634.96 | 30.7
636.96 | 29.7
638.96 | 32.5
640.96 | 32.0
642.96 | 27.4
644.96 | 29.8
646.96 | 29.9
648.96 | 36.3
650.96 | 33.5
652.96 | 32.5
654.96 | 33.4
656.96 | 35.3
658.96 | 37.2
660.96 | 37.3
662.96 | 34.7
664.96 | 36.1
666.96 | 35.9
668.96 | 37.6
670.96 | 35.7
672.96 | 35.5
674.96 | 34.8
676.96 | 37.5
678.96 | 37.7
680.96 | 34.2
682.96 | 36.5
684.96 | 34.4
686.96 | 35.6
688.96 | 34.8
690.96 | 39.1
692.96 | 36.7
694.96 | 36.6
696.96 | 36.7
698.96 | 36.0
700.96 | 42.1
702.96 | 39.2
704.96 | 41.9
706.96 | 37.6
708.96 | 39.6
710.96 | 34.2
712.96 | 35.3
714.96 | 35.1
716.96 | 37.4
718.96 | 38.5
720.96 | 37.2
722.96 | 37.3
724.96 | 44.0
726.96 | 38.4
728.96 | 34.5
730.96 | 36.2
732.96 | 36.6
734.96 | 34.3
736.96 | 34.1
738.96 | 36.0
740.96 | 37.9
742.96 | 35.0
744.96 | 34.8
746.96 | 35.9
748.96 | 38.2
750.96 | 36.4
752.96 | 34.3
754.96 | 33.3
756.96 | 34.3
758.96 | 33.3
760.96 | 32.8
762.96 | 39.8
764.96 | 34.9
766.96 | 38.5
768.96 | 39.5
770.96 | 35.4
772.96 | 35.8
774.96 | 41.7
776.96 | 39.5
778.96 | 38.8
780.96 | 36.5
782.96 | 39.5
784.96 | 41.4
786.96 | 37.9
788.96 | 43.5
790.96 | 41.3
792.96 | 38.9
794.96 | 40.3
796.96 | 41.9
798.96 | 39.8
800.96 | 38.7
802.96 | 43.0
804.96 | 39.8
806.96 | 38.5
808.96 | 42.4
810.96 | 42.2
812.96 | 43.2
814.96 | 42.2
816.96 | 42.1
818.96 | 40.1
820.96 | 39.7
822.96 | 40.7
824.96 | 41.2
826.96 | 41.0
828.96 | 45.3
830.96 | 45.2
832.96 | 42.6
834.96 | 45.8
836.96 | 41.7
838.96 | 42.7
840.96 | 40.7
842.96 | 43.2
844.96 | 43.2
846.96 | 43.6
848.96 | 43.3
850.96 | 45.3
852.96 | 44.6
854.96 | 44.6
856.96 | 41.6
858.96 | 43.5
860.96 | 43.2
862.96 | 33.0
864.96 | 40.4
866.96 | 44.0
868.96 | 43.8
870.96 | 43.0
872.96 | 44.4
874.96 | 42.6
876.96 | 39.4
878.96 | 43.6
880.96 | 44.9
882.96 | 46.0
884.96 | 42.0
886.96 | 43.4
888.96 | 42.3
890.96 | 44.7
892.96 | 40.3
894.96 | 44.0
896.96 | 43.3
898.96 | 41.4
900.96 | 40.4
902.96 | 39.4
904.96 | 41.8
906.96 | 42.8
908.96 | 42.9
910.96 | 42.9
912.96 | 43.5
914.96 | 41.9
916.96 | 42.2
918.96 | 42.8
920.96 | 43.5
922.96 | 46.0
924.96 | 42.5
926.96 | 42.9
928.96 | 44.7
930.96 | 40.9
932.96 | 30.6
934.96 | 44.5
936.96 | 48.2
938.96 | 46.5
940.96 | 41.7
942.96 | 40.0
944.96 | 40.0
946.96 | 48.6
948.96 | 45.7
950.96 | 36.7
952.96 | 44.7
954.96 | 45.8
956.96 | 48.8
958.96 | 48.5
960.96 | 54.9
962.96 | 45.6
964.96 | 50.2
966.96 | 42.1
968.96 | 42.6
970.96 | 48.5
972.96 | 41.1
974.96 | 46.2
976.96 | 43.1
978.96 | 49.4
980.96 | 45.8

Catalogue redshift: 0.465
